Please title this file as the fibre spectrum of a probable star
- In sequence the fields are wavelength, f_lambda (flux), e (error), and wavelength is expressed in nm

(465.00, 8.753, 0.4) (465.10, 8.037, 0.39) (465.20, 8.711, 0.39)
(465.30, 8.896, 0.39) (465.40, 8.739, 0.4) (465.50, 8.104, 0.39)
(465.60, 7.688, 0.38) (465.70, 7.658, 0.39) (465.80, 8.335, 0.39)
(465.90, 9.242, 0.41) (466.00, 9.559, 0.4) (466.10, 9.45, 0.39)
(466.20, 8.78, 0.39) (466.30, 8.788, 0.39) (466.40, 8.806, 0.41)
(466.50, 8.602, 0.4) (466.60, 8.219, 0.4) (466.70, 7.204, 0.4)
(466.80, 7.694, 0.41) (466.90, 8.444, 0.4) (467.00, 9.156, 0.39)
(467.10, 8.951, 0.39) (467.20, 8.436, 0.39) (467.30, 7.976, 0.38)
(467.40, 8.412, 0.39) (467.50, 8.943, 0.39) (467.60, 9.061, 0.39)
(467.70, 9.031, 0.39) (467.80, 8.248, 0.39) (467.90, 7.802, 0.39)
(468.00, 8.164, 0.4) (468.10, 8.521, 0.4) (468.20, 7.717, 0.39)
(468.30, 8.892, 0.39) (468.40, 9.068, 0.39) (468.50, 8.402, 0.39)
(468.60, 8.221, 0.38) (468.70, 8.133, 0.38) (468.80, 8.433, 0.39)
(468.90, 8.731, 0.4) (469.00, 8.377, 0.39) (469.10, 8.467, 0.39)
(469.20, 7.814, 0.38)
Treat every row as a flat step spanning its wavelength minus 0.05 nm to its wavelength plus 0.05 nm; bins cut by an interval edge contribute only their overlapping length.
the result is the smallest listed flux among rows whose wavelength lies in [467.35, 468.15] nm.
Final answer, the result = 7.802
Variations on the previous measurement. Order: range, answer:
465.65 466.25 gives 7.658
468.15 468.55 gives 7.717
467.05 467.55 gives 7.976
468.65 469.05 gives 8.133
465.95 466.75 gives 7.204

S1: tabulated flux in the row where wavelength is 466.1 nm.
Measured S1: 9.45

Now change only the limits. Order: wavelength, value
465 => 8.753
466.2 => 8.78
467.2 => 8.436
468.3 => 8.892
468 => 8.164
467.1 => 8.951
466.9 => 8.444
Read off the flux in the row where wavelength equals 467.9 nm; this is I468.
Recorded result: 7.802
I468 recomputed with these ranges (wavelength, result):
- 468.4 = 9.068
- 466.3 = 8.788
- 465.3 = 8.896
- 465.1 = 8.037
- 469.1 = 8.467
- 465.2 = 8.711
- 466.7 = 7.204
